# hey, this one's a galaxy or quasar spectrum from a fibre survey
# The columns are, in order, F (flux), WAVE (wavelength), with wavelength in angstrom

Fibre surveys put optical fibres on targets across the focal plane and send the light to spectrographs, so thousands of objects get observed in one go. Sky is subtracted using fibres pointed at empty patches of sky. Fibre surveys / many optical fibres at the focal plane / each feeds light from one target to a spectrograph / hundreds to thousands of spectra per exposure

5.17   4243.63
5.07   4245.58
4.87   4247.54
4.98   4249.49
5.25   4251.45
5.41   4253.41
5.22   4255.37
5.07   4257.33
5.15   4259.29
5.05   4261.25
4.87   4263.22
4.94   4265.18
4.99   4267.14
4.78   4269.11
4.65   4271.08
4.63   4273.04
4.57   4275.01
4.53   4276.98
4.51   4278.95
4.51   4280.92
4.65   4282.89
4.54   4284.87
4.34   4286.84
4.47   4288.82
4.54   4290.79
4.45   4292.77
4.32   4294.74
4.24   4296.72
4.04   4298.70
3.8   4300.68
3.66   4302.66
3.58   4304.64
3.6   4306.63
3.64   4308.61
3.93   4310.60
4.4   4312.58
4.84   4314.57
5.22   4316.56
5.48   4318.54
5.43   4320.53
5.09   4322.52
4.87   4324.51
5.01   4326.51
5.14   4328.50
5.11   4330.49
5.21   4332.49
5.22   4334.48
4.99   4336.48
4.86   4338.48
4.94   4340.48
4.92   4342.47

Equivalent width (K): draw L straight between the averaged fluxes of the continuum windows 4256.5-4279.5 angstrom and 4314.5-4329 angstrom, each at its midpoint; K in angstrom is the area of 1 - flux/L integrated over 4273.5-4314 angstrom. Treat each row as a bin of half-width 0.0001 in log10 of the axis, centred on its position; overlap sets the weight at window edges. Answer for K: 6.1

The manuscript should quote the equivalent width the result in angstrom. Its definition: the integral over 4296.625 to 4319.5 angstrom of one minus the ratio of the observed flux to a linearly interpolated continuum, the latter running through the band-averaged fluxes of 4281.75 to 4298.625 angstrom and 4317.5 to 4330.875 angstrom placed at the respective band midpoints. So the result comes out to 3.0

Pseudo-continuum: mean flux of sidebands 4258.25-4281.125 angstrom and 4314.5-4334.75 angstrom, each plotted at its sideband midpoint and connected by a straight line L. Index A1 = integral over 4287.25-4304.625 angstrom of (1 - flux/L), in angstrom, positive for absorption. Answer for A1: 2.8 angstrom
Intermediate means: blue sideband 4.77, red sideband 5.16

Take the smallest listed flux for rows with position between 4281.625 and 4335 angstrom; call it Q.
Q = 3.58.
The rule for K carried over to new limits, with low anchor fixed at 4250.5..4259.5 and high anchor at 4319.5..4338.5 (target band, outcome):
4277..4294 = 2.2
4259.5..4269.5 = 0.5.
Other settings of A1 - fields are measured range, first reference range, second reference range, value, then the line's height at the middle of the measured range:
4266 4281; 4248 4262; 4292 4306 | 0.0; 4.67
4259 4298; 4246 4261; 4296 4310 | -1.6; 4.45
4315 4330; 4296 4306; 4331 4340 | -1.9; 4.6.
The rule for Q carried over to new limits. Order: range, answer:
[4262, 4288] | 4.34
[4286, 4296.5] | 4.32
